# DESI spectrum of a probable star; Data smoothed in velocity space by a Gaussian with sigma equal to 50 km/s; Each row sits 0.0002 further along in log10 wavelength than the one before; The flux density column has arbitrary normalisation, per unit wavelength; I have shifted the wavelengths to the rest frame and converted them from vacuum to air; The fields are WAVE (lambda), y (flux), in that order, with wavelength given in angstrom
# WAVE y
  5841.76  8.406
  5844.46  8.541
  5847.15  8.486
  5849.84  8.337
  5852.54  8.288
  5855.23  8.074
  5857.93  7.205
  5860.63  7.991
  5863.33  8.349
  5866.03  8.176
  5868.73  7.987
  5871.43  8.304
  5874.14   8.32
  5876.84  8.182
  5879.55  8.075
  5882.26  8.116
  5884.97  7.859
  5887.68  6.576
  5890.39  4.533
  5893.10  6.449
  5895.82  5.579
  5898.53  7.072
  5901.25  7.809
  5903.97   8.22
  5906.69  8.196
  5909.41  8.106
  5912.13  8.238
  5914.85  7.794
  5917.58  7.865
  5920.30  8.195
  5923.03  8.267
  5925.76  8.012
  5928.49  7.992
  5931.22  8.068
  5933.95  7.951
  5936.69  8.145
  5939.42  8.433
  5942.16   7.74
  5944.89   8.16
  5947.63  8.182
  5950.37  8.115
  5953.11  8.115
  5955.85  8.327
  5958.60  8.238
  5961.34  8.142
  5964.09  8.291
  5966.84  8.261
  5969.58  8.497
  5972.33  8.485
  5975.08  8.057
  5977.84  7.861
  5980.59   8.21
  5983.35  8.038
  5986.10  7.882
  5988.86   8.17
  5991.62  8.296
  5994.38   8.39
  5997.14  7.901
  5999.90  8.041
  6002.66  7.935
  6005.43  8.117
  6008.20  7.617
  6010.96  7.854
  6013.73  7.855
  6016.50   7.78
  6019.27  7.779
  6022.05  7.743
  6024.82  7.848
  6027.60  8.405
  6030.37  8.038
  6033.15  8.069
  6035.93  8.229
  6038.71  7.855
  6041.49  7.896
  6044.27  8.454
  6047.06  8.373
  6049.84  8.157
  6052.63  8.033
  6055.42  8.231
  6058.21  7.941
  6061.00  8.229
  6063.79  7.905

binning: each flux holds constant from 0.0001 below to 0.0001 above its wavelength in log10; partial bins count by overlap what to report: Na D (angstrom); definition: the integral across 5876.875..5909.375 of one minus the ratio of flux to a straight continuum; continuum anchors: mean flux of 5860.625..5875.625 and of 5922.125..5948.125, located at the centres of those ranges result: 3.77 angstrom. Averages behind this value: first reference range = 8.21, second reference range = 8.09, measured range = 7.22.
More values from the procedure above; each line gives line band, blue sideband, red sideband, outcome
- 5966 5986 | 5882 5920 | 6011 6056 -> -1.2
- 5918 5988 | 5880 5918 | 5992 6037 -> -4.7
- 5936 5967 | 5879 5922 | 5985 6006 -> -1.6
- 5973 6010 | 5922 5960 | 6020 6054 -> 0.3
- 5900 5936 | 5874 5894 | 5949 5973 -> -1.8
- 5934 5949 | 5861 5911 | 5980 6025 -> -0.7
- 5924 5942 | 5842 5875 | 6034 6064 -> 0.2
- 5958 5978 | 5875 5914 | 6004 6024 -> -1.6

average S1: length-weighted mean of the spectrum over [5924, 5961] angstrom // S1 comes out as 8.12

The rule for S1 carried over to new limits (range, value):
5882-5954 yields 7.69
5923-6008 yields 8.13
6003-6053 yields 8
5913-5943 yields 8.05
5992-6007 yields 8.08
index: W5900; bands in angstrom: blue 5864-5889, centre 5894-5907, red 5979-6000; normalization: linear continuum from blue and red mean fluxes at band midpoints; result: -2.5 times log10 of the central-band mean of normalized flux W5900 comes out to 0.10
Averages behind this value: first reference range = 7.97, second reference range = 8.12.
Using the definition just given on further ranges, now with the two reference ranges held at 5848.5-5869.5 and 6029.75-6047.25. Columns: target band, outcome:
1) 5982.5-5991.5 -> 0.00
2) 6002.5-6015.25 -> 0.03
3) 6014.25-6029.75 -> 0.03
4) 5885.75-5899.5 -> 0.30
